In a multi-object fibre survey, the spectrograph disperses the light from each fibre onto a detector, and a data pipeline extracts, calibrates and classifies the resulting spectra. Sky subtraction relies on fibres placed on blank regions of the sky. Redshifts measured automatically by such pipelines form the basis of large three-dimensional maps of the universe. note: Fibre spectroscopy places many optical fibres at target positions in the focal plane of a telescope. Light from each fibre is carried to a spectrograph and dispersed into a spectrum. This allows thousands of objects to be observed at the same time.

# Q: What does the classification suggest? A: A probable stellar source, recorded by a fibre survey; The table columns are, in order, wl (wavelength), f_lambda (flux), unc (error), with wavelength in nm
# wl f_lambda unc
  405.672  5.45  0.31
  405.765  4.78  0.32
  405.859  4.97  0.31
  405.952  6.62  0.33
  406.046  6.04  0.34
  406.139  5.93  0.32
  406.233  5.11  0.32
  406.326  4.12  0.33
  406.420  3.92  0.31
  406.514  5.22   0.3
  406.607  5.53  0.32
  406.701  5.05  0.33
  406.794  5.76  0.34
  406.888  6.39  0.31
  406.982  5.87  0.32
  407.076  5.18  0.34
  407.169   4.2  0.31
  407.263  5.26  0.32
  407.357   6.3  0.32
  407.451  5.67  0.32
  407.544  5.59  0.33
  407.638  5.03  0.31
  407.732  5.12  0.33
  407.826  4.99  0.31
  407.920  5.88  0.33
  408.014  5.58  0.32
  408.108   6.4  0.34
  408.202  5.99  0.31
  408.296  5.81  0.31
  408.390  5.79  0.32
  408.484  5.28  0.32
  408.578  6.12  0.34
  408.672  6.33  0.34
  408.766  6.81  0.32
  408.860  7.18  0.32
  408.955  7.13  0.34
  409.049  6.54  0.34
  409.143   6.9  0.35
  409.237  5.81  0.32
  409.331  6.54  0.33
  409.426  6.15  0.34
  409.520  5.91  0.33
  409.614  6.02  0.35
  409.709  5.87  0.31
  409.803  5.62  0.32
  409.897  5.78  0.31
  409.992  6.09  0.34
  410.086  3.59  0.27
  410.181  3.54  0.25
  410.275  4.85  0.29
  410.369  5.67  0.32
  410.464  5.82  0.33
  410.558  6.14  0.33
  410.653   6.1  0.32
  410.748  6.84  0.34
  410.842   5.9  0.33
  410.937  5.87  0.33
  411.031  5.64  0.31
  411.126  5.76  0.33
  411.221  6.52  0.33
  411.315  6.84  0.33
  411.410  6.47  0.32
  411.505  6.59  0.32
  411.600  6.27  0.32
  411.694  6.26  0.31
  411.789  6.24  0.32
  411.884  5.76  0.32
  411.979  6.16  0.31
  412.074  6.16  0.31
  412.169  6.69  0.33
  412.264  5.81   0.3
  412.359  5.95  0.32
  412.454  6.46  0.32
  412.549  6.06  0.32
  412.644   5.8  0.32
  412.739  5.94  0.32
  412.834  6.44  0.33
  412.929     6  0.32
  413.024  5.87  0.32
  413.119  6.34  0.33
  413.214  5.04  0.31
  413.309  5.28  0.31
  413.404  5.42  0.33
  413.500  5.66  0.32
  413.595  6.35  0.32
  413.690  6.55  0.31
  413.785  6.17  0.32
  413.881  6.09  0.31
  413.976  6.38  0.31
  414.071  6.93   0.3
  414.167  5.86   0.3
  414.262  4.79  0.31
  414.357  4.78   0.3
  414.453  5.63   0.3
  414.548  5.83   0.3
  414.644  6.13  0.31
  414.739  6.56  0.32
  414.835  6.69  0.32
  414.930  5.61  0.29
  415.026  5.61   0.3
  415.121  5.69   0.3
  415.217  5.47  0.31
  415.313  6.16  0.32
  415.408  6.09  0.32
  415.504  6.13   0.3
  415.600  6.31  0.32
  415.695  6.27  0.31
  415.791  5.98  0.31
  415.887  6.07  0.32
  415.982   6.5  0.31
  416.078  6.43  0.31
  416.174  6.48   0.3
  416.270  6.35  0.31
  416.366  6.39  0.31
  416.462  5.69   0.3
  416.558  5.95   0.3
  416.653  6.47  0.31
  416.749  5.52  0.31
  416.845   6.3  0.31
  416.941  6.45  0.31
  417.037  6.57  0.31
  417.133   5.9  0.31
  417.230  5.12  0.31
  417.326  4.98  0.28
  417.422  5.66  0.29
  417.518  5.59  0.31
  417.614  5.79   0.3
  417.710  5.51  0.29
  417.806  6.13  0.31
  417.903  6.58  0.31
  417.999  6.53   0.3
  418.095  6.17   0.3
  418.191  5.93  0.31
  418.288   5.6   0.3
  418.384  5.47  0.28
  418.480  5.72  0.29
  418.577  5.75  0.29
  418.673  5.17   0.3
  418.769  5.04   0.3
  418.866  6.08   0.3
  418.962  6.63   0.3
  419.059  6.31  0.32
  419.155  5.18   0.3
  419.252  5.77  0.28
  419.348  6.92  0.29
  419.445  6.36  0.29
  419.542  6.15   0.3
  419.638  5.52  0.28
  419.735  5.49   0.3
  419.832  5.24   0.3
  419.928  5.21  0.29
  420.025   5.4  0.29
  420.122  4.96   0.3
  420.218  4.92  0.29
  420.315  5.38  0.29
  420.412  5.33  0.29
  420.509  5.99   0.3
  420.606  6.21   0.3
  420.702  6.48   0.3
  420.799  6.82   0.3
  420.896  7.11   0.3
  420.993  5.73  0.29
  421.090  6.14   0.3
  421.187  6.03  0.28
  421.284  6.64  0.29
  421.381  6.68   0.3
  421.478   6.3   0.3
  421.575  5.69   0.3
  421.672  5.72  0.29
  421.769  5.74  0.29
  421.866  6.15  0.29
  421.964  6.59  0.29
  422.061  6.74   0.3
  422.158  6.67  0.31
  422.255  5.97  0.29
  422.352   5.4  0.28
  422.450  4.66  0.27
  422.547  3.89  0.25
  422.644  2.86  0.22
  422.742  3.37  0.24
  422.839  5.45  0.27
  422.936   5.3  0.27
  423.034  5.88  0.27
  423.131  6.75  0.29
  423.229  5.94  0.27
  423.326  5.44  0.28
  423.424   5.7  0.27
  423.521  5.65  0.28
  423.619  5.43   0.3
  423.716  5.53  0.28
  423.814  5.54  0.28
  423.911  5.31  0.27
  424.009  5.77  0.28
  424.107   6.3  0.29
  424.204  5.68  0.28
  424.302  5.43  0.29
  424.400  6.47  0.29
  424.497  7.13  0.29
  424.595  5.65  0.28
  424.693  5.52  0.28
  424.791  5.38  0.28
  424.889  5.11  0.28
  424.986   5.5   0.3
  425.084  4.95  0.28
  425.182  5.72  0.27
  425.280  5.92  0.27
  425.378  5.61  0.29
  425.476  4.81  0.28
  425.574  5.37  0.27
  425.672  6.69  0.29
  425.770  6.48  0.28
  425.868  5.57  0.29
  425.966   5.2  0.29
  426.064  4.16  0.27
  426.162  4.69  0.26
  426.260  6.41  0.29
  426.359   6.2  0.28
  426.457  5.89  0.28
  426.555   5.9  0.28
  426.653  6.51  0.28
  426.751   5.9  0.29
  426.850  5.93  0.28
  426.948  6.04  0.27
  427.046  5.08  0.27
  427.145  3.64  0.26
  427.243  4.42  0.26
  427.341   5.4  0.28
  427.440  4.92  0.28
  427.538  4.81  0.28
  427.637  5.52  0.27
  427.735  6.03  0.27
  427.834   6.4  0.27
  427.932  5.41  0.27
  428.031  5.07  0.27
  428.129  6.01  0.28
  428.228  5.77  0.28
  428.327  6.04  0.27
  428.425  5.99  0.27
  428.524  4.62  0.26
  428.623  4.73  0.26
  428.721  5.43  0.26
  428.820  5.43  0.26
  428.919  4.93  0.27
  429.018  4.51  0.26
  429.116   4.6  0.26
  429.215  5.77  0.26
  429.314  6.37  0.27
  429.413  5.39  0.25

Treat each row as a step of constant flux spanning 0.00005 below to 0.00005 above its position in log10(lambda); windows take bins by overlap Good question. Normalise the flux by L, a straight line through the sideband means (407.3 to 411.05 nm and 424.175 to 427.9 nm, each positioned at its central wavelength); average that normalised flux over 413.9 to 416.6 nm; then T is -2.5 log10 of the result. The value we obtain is -0.05 mag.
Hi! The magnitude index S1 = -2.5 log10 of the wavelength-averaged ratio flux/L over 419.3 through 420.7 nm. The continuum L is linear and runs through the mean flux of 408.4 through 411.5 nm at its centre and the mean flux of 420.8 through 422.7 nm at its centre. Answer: 0.04 mag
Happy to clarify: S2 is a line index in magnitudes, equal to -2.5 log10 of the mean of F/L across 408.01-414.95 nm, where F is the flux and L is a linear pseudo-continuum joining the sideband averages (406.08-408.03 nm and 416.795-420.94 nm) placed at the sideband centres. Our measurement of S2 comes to -0.09 mag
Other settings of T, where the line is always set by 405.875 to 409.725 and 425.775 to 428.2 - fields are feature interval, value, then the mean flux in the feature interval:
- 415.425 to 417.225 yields -0.10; 6.18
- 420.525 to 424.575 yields -0.05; 5.81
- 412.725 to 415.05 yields -0.05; 5.92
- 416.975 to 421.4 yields -0.05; 5.86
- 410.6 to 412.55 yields -0.09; 6.21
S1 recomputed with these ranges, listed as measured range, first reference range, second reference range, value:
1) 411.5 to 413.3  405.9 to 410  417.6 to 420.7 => -0.05 mag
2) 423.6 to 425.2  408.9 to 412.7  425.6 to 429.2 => -0.02 mag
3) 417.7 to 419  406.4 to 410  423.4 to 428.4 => -0.04 mag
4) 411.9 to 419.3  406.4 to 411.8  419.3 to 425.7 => -0.03 mag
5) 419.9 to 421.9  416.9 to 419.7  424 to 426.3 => -0.03 mag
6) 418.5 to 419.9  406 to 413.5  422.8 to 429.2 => -0.03 mag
